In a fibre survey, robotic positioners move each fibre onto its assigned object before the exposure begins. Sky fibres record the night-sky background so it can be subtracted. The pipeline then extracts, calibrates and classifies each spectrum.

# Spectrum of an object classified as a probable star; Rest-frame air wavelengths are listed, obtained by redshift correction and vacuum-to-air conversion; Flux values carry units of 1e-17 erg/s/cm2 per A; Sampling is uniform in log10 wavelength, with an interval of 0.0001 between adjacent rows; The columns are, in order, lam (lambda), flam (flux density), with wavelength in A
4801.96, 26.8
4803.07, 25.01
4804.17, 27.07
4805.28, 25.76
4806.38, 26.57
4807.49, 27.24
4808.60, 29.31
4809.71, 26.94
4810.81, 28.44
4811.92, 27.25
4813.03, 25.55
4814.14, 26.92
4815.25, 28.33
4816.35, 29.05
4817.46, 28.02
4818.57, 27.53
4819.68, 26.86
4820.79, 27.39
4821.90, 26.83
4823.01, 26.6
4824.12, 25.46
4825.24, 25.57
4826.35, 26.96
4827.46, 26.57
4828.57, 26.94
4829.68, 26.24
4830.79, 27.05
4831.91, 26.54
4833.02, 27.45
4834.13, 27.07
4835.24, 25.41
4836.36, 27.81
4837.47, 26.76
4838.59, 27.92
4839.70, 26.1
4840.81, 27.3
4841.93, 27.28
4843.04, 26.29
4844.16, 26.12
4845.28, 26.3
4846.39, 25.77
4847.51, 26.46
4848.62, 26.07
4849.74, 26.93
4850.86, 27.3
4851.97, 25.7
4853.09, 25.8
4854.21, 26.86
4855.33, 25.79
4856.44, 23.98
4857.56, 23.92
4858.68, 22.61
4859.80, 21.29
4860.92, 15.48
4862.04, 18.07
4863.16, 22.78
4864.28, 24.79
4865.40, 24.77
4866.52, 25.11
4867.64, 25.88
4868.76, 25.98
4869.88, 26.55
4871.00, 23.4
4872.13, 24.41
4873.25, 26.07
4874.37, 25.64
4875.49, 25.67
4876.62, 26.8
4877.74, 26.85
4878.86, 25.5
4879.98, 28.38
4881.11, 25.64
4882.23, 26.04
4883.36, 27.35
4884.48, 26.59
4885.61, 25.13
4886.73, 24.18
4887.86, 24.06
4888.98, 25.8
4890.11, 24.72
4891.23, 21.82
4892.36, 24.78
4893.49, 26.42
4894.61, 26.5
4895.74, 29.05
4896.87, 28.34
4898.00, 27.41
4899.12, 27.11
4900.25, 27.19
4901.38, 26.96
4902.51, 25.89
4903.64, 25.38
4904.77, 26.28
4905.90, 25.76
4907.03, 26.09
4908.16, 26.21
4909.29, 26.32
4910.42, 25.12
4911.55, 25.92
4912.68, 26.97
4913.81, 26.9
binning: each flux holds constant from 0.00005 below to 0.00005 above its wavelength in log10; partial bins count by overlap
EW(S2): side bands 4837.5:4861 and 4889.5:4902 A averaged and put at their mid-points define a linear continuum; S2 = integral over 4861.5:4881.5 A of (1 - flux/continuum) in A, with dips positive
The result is 0.6 A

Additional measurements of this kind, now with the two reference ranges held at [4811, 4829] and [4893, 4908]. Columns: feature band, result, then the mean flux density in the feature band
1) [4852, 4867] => 2.0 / 23.2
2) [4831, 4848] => 0.2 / 26.7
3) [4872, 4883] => 0.3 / 26.2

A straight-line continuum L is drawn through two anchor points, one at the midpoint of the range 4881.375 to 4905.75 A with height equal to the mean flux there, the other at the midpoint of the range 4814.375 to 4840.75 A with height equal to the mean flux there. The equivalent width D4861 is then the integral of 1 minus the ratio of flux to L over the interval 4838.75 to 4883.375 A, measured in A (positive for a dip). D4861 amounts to 2.2 A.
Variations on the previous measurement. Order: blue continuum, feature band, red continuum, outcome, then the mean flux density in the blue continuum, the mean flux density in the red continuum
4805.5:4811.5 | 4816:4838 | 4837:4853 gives 0.2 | 27.6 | 26.6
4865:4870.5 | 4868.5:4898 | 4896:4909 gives 0.3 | 25.7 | 26.6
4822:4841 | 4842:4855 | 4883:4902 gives 0.1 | 26.7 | 26.1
